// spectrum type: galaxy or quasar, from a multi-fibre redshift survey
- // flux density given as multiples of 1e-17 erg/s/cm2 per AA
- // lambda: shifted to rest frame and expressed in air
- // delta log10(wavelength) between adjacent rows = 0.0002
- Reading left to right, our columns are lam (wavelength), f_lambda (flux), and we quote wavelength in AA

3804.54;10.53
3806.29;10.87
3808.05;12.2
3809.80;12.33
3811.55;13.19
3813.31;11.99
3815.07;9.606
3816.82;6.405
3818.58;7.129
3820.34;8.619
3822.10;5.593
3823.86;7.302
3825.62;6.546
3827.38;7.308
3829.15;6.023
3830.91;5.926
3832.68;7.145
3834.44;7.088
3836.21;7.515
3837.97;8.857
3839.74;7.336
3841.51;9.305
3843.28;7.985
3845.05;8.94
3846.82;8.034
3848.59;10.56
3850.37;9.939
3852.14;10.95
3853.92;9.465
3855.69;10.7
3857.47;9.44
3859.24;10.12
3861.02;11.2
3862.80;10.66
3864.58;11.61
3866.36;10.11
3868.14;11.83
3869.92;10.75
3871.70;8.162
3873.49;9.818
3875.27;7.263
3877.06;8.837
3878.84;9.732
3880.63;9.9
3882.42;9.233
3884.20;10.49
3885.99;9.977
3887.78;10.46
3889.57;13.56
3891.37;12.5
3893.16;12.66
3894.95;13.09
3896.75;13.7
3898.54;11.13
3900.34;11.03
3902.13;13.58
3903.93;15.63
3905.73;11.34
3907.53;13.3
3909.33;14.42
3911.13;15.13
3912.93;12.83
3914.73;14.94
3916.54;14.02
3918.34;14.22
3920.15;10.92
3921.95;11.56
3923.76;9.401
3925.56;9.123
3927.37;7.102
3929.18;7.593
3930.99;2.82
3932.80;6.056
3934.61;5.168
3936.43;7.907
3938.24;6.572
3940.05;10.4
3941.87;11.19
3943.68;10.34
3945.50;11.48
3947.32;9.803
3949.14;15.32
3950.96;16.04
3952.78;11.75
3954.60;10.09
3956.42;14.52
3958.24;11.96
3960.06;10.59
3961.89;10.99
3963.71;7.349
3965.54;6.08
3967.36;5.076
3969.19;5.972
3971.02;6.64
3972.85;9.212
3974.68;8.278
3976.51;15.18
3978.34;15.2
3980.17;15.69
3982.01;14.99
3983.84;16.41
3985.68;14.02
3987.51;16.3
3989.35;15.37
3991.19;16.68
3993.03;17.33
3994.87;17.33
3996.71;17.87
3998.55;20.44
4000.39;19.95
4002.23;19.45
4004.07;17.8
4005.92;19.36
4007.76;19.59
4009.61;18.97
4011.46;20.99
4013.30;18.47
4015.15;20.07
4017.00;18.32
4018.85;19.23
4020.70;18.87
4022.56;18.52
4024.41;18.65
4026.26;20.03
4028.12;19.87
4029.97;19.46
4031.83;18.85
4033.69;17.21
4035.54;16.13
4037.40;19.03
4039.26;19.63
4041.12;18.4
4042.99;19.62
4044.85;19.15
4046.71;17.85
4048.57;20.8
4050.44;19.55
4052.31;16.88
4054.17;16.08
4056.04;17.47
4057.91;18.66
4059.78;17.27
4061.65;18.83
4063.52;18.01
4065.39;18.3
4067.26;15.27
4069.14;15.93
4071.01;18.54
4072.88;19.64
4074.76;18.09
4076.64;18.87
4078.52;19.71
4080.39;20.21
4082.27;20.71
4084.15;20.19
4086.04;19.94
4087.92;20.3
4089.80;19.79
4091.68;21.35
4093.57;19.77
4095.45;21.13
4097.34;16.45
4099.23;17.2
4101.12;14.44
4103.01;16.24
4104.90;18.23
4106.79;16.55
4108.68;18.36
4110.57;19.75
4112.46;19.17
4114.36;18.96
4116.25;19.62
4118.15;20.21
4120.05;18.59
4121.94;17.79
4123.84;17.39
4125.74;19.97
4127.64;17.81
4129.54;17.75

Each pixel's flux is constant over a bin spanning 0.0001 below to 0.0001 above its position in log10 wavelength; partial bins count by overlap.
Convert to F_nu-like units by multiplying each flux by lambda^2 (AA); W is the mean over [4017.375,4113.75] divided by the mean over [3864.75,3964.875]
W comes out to 1.84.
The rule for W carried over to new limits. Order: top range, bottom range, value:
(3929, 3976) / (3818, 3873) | 1.11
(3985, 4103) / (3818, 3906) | 2.08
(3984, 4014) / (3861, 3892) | 1.87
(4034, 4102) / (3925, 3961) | 2.02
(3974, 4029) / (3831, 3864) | 2.10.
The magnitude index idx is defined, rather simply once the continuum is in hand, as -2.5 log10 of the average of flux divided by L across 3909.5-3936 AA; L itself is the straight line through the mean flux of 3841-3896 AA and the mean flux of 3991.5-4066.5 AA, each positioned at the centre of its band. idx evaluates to 0.27 mag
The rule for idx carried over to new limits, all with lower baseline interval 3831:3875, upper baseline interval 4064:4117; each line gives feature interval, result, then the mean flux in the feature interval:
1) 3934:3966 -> 0.24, 10.5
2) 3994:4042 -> -0.20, 18.9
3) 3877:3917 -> -0.11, 12.3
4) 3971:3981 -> 0.17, 12.1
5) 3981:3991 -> -0.07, 15.5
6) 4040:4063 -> -0.08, 18.4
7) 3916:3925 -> 0.01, 11.8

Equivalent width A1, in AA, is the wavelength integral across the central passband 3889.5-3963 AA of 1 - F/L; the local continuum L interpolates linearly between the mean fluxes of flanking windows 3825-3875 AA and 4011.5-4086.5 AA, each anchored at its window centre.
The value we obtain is 7.3 AA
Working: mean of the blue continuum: 9.04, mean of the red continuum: 18.7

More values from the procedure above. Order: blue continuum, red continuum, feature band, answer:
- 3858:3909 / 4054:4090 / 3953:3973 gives 7.32 AA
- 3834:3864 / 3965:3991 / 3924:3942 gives 6.12 AA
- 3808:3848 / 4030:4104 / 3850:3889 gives -0.08 AA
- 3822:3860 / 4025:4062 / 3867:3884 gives 0.85 AA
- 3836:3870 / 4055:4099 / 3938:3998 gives 9.16 AA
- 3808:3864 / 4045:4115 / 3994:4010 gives -3.68 AA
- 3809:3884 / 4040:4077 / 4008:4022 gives -2.56 AA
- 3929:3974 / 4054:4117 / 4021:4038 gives -4.65 AA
